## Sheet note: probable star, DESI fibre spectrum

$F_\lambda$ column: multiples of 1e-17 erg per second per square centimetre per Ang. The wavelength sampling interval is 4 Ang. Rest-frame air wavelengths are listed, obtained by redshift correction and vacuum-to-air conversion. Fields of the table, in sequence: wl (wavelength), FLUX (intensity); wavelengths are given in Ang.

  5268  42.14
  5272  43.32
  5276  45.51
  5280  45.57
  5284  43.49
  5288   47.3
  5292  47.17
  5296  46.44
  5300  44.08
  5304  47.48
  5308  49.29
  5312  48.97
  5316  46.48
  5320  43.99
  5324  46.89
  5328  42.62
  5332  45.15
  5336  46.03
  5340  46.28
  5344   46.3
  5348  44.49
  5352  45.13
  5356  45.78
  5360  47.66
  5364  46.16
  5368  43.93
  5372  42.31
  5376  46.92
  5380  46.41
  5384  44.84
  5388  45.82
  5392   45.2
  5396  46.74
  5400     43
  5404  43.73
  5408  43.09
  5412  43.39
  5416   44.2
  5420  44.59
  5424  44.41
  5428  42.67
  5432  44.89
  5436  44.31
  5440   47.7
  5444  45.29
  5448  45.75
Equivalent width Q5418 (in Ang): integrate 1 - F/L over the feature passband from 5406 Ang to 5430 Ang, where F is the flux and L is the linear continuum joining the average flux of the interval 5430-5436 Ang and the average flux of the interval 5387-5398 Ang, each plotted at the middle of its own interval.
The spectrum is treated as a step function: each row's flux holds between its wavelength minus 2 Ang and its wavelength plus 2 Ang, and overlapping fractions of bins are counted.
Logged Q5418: 0.8 Ang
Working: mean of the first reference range 45.9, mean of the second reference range 44.7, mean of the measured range 43.7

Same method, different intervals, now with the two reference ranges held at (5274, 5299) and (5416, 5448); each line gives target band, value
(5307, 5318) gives -0.6 Ang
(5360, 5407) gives 0.1 Ang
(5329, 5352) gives 0.0 Ang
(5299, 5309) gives -0.3 Ang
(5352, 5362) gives -0.2 Ang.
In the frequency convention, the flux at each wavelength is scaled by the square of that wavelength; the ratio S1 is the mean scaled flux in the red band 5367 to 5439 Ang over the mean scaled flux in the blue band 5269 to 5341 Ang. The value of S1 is 1.0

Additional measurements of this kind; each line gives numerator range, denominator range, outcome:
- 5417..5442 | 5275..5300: 1.03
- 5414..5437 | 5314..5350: 1.01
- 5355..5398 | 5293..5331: 1.01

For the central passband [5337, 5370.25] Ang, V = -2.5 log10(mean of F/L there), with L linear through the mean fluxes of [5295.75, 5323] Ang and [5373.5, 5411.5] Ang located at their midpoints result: 0.002 mag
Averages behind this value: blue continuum 46.7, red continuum 45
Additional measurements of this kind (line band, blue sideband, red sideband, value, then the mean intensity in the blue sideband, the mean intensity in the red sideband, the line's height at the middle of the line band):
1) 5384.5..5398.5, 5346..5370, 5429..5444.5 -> -0.01 mag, 45.5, 45.4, 45.5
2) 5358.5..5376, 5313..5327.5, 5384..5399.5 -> 0.01 mag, 45.7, 45.5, 45.6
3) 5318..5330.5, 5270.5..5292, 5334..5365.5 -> 0.03 mag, 45.3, 46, 45.7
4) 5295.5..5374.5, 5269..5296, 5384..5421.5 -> -0.02 mag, 45.4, 44.4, 45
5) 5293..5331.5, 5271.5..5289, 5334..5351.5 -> -0.02 mag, 45.1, 45.7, 45.4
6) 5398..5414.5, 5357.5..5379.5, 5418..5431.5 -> 0.03 mag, 45.5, 44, 44.5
